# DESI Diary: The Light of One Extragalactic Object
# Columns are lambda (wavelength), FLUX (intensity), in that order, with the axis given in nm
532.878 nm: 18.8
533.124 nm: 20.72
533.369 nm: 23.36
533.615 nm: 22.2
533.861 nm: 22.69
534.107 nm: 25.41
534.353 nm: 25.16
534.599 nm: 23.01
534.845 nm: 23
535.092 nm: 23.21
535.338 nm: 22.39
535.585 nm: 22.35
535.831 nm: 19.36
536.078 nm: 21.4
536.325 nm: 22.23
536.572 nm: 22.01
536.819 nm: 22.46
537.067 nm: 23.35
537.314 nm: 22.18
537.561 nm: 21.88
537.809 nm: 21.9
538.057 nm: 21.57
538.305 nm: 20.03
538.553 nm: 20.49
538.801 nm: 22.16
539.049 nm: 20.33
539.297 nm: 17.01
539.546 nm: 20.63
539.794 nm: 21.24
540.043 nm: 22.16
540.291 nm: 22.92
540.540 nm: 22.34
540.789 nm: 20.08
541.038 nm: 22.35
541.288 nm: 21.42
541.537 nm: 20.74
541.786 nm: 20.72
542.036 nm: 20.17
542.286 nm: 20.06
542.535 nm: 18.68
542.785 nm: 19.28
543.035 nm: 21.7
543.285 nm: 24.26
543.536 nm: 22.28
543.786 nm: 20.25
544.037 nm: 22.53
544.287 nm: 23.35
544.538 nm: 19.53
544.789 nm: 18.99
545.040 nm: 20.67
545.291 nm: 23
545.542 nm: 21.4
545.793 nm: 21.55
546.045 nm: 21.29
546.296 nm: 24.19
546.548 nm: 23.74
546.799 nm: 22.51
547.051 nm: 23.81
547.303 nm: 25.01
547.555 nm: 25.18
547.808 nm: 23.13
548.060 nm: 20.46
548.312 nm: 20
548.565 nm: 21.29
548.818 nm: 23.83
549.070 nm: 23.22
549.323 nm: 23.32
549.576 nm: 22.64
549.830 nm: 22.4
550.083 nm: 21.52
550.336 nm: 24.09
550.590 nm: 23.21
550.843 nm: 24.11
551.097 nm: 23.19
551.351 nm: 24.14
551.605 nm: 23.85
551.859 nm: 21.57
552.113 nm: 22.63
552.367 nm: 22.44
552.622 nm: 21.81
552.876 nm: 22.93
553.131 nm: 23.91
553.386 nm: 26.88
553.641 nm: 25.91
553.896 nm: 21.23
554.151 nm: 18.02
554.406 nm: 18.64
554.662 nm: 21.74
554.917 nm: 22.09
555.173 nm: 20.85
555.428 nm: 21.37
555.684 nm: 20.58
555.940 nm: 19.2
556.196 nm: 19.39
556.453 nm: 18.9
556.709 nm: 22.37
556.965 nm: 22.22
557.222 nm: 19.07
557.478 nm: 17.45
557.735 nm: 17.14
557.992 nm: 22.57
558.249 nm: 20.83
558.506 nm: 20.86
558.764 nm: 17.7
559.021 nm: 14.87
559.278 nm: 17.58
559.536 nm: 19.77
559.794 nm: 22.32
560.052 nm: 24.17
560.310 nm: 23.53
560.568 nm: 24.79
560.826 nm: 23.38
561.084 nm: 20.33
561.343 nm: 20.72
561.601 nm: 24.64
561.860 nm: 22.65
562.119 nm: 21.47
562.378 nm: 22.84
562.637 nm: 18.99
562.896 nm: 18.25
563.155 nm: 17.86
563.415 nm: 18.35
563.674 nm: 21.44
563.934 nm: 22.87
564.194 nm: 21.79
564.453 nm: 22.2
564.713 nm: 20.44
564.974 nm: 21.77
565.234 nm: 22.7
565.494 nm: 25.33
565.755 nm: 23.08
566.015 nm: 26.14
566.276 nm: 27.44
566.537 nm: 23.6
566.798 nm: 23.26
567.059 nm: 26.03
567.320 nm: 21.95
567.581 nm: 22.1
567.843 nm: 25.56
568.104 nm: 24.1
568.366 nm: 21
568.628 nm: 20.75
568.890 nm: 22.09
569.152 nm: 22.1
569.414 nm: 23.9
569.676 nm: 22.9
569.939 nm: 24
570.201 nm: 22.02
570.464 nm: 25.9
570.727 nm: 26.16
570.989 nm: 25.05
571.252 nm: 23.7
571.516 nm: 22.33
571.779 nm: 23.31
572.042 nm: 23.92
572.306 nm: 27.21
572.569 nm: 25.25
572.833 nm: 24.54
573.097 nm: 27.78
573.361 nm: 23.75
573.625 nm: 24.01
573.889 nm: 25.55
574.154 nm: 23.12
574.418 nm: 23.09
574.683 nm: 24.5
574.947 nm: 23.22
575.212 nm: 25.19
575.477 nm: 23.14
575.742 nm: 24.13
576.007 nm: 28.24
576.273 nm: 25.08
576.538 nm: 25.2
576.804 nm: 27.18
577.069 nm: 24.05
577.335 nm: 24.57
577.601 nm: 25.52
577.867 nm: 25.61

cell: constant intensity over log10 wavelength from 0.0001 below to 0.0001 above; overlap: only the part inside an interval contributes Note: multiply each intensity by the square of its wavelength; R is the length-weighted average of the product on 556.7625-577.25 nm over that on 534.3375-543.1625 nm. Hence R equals 1.18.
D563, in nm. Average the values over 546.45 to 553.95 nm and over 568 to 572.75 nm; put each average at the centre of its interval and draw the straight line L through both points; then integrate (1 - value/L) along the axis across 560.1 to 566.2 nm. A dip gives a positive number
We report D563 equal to 0.37 nm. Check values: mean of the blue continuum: 23.1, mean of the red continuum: 23.7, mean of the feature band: 22.1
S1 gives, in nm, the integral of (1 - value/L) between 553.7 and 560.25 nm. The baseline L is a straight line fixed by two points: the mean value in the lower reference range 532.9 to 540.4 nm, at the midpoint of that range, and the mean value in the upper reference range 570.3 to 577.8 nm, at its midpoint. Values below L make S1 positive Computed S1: 0.93 nm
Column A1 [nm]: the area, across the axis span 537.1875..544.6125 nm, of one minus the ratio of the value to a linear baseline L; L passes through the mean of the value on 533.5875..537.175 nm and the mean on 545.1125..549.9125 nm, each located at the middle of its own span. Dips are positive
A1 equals 0.51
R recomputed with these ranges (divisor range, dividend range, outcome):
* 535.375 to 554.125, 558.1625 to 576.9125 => 1.13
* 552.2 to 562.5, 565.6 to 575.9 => 1.19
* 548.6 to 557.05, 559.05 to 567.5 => 1.04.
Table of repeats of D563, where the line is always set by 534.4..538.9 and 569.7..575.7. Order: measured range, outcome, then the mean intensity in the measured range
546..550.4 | -0.024 nm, 22.9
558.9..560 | 0.208 nm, 19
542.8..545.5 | 0.112 nm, 21.5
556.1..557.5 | 0.193 nm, 20.1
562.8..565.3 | 0.320 nm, 20.8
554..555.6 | 0.188 nm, 20.5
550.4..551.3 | -0.026 nm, 23.6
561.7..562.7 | 0.081 nm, 21.7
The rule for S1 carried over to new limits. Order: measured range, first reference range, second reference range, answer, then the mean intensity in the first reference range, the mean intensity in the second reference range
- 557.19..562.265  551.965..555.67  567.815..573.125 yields 0.43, 22.1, 23.9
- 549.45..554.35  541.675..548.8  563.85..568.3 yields -0.12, 21.8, 23.5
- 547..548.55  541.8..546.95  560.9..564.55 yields -0.10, 21.5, 21.1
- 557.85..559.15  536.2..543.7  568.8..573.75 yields 0.21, 21.3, 24.2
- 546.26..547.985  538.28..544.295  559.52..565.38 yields -0.21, 21.1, 21.7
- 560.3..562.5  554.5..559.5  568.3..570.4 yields -0.20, 19.8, 22.5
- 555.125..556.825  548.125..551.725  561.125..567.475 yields 0.17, 22.9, 22.3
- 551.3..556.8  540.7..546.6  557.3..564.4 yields -0.22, 21.3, 20.7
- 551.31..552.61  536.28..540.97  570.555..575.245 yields -0.01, 21.4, 24.5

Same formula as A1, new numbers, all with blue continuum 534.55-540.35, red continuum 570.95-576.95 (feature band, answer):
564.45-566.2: 0.05 nm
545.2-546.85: -0.01 nm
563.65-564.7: 0.08 nm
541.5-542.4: 0.07 nm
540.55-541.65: 0.03 nm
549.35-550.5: 0.00 nm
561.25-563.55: 0.30 nm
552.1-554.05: -0.04 nm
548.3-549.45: 0.00 nm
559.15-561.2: 0.13 nm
